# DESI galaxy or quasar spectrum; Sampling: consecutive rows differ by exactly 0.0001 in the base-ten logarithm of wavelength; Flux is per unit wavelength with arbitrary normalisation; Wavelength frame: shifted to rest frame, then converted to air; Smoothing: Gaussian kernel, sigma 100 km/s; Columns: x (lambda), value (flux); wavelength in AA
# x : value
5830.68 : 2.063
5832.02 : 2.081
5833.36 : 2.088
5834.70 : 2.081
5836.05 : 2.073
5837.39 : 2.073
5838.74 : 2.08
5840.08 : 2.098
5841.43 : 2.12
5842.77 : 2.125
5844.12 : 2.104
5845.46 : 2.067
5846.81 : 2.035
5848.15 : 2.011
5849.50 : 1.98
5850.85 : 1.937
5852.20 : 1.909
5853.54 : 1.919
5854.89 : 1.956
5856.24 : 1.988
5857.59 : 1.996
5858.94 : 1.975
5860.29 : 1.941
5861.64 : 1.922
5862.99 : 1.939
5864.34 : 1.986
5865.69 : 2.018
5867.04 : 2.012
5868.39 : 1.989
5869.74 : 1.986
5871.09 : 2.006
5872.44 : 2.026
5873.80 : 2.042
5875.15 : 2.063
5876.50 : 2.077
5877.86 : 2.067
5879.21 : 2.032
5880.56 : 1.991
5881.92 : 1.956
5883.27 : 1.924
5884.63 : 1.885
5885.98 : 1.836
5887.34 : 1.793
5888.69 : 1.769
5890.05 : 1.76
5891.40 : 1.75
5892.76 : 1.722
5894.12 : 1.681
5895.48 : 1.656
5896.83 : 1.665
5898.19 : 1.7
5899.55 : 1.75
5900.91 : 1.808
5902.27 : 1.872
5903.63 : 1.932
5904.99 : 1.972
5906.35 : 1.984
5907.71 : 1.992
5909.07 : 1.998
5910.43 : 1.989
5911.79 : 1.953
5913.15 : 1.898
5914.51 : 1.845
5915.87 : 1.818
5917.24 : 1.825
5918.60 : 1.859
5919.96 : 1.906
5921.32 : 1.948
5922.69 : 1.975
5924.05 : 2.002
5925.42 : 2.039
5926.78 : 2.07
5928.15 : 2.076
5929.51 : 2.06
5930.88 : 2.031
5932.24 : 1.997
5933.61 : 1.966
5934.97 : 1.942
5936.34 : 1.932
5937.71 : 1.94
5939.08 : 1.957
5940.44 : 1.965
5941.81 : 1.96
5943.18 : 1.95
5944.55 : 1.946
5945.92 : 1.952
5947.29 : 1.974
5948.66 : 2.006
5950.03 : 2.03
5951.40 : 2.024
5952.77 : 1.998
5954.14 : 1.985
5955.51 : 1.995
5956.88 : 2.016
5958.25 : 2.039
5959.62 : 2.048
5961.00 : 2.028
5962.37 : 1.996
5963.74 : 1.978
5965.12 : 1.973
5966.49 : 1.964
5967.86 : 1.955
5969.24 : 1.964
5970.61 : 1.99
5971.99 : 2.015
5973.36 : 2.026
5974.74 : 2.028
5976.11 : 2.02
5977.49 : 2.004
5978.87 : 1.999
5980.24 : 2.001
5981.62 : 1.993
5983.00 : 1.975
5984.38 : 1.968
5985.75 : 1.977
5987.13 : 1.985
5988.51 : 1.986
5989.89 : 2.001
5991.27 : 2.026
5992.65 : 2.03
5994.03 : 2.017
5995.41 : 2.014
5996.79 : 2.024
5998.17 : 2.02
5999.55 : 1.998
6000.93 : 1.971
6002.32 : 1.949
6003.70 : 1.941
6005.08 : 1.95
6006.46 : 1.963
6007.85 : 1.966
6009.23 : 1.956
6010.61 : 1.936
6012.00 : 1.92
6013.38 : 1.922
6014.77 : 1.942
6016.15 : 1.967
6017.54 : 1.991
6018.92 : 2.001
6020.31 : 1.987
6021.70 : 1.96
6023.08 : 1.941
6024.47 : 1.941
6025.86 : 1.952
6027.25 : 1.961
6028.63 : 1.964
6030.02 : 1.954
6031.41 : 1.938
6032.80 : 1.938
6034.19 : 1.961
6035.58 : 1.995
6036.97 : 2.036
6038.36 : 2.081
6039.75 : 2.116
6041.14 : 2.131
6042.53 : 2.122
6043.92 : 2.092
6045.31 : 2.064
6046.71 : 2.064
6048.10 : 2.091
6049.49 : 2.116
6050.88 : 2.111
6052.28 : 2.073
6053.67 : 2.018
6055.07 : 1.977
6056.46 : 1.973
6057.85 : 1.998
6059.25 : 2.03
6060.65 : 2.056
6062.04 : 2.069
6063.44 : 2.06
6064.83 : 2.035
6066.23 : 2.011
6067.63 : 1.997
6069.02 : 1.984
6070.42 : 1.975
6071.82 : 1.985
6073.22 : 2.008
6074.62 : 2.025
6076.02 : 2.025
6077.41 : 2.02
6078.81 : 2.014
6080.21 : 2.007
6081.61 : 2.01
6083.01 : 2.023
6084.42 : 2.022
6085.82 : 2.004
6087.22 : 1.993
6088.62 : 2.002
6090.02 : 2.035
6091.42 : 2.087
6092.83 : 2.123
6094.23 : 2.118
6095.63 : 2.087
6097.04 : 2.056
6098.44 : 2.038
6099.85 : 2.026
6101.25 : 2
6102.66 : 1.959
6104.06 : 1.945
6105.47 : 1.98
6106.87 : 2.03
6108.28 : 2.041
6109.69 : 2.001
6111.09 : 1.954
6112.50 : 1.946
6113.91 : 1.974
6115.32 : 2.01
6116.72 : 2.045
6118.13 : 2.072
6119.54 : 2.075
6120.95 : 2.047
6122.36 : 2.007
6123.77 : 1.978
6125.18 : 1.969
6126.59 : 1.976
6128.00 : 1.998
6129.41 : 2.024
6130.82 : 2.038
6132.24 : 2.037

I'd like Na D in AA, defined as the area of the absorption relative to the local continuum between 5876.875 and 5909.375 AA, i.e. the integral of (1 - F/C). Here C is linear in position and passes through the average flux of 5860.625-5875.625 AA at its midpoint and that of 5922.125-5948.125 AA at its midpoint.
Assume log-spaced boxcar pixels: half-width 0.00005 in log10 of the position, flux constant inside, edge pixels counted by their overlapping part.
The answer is 2.3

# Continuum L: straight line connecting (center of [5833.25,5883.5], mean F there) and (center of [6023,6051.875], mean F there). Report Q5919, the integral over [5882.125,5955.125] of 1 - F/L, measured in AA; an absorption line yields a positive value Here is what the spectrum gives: 3.9 AA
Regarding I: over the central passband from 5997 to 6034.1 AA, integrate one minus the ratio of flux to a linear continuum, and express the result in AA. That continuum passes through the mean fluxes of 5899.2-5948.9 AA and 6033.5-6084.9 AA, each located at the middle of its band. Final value 0.90 AA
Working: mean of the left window 1.95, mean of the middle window 1.96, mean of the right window 2.04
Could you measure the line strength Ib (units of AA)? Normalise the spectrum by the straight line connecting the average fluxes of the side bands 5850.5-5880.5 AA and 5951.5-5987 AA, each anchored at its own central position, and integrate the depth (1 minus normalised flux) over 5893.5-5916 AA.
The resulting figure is 1.6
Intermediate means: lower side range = 1.99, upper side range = 2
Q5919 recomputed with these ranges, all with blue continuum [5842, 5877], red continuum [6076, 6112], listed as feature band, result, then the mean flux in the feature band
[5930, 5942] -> 0.2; 1.97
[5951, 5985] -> 0.2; 2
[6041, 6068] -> -0.5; 2.05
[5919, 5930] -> 0.0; 2.01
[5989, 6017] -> 0.5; 1.98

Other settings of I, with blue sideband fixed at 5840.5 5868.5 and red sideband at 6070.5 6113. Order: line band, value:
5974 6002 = 0.1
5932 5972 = 0.5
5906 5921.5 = 0.7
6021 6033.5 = 0.4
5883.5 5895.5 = 1.4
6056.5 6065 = -0.1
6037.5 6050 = -0.5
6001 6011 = 0.3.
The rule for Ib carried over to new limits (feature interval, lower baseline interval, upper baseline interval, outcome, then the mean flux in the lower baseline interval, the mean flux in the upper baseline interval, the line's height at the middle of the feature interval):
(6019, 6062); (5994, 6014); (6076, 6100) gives -0.5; 1.97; 2.04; 2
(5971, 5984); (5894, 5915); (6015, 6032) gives -0.6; 1.86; 1.96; 1.92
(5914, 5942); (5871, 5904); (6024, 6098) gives -0.8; 1.87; 2.03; 1.9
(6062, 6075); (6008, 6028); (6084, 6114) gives -0.1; 1.96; 2.02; 2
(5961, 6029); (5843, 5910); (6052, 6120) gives 0.0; 1.93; 2.02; 1.98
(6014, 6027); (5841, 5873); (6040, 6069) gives 0.5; 2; 2.05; 2.04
